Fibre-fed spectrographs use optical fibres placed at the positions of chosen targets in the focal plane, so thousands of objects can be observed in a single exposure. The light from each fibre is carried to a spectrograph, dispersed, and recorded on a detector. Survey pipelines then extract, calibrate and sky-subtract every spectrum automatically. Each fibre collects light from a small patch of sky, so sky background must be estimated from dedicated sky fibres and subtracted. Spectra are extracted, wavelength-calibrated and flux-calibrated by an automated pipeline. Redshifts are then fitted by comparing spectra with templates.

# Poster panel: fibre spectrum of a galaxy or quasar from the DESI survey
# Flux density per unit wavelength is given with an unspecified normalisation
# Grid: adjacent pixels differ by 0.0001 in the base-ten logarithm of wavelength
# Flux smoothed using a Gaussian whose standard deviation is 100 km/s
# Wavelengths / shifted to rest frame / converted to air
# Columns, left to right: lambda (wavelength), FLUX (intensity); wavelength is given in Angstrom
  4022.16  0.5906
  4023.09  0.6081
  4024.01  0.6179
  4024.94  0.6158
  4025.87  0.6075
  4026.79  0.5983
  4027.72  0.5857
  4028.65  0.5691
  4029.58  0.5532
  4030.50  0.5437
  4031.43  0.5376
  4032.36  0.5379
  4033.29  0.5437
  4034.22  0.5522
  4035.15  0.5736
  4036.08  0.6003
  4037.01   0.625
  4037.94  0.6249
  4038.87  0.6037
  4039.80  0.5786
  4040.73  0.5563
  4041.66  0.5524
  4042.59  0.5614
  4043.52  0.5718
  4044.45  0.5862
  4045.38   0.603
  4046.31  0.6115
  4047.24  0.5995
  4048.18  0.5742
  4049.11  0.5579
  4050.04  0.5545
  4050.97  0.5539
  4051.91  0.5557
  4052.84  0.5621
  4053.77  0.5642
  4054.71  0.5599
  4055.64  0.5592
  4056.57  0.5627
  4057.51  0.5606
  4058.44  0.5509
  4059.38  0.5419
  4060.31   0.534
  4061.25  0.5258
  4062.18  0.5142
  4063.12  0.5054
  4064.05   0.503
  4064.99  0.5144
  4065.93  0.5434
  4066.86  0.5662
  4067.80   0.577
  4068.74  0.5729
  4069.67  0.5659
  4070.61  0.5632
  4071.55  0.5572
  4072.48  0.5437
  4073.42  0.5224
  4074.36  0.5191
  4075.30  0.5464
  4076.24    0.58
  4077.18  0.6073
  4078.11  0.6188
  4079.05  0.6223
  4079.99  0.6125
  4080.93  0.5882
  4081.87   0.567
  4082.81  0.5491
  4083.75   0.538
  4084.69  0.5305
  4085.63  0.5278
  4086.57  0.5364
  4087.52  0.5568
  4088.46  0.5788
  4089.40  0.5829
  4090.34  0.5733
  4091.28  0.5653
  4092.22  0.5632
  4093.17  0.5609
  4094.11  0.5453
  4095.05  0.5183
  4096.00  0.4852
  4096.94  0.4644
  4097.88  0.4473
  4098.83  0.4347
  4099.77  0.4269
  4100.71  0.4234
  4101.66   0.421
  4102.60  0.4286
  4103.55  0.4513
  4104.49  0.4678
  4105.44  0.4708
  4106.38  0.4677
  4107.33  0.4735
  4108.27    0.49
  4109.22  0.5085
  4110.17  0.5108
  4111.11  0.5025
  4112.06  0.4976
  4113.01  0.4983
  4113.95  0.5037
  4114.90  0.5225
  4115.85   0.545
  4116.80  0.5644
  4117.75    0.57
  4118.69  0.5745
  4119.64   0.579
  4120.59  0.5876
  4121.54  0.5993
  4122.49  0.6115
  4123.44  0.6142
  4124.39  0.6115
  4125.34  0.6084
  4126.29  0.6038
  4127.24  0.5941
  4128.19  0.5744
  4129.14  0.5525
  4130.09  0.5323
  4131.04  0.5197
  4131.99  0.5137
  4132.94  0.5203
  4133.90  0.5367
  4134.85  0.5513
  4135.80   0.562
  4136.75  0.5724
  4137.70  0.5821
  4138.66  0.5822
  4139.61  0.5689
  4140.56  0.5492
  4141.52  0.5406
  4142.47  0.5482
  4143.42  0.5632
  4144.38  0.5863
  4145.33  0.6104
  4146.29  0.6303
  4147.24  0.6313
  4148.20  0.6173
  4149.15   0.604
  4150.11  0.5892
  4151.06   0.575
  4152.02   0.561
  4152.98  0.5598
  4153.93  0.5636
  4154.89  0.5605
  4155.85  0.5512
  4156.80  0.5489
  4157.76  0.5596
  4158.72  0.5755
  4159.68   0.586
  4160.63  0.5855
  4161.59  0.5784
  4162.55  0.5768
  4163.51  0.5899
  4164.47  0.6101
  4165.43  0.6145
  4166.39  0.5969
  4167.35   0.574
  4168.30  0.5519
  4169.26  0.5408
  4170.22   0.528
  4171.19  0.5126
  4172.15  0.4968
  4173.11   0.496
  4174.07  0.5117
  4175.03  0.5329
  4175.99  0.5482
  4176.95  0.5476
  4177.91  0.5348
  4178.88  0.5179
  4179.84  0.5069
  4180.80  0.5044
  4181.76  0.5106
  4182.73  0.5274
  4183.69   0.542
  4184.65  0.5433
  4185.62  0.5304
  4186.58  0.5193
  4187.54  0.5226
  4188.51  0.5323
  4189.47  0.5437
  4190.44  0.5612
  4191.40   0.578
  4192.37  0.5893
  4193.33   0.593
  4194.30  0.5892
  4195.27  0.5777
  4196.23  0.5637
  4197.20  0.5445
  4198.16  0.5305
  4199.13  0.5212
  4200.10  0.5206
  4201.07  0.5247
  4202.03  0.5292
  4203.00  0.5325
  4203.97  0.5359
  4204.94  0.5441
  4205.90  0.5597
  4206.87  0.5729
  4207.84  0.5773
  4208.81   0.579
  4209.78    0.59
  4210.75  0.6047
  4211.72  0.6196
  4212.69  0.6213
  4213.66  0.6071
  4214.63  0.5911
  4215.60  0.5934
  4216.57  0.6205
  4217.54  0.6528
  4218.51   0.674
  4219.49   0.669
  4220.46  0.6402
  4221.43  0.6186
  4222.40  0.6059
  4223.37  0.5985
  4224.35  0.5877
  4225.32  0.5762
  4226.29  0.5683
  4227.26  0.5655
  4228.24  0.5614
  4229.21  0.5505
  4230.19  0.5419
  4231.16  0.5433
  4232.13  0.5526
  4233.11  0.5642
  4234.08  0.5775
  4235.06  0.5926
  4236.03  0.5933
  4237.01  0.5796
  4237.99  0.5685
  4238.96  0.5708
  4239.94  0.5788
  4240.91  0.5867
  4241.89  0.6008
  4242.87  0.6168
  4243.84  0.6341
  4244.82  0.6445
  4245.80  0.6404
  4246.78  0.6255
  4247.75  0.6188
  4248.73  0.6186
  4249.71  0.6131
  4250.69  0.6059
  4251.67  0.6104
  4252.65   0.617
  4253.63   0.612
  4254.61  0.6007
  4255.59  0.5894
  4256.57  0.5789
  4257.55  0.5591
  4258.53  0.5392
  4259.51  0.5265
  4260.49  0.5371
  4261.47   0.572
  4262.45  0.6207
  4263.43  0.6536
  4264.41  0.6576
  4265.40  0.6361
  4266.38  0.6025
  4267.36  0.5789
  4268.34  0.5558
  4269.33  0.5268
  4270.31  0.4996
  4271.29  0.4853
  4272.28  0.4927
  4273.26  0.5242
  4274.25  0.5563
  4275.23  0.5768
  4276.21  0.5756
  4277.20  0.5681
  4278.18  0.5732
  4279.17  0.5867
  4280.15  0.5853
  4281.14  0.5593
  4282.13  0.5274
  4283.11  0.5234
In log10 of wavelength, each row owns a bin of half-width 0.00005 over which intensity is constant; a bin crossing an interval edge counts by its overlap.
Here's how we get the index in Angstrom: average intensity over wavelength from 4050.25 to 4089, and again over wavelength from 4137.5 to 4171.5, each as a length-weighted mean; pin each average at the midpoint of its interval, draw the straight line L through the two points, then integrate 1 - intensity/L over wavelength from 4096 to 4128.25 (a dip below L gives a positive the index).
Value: 2.7 Angstrom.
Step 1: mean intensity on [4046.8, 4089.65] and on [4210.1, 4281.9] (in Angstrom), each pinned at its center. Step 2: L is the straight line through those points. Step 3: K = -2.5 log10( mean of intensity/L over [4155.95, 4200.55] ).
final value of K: 0.05 mag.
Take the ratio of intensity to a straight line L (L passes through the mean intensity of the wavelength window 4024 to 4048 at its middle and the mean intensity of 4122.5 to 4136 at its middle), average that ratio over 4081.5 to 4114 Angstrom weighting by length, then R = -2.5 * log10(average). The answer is 0.13 mag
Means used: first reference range 0.58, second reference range 0.566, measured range 0.505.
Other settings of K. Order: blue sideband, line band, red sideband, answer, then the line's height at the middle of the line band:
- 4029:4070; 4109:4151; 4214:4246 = 0.02 mag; 0.577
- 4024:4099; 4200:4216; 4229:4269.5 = 0.02 mag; 0.584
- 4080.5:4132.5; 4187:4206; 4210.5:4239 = 0.06 mag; 0.579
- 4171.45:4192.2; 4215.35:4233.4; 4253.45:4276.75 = -0.09 mag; 0.55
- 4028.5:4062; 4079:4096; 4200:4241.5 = 0.02 mag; 0.57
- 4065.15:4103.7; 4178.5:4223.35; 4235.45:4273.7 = 0.00 mag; 0.571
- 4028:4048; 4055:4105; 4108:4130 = 0.06 mag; 0.566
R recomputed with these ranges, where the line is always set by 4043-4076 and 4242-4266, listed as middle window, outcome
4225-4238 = 0.061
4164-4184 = 0.089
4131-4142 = 0.045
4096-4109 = 0.239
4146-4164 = -0.002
